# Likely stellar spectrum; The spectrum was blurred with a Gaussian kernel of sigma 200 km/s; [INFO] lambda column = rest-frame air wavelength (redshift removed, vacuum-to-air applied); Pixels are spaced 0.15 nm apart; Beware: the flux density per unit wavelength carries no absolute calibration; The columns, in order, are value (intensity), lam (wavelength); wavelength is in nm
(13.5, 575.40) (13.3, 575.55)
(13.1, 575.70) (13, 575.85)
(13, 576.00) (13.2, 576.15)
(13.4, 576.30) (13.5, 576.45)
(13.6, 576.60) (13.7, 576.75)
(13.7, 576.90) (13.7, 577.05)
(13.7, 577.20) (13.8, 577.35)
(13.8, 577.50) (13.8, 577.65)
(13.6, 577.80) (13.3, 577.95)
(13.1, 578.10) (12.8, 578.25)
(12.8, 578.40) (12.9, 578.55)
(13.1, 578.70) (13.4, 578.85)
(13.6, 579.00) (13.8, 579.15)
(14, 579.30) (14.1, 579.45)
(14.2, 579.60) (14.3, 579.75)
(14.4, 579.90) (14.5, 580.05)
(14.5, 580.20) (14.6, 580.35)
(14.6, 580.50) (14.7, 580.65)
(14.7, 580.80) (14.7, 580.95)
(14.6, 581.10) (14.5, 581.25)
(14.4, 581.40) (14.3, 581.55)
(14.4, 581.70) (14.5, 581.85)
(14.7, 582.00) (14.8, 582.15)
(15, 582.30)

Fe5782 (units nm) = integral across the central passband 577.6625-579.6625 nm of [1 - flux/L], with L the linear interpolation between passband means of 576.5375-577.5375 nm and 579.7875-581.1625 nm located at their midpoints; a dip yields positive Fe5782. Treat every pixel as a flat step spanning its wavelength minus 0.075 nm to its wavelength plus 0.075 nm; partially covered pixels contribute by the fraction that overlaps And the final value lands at 0.10 nm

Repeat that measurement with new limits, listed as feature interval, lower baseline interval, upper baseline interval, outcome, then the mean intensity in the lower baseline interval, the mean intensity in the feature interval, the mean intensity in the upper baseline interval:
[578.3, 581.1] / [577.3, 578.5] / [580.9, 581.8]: -0.02 nm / 13.4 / 14.1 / 14.5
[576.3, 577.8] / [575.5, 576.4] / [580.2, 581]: -0.02 nm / 13.2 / 13.7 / 14.6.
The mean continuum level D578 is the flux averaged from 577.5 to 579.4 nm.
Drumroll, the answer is 13.4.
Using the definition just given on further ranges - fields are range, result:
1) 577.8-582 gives 14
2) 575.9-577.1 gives 13.5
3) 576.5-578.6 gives 13.5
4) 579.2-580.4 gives 14.3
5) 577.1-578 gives 13.7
